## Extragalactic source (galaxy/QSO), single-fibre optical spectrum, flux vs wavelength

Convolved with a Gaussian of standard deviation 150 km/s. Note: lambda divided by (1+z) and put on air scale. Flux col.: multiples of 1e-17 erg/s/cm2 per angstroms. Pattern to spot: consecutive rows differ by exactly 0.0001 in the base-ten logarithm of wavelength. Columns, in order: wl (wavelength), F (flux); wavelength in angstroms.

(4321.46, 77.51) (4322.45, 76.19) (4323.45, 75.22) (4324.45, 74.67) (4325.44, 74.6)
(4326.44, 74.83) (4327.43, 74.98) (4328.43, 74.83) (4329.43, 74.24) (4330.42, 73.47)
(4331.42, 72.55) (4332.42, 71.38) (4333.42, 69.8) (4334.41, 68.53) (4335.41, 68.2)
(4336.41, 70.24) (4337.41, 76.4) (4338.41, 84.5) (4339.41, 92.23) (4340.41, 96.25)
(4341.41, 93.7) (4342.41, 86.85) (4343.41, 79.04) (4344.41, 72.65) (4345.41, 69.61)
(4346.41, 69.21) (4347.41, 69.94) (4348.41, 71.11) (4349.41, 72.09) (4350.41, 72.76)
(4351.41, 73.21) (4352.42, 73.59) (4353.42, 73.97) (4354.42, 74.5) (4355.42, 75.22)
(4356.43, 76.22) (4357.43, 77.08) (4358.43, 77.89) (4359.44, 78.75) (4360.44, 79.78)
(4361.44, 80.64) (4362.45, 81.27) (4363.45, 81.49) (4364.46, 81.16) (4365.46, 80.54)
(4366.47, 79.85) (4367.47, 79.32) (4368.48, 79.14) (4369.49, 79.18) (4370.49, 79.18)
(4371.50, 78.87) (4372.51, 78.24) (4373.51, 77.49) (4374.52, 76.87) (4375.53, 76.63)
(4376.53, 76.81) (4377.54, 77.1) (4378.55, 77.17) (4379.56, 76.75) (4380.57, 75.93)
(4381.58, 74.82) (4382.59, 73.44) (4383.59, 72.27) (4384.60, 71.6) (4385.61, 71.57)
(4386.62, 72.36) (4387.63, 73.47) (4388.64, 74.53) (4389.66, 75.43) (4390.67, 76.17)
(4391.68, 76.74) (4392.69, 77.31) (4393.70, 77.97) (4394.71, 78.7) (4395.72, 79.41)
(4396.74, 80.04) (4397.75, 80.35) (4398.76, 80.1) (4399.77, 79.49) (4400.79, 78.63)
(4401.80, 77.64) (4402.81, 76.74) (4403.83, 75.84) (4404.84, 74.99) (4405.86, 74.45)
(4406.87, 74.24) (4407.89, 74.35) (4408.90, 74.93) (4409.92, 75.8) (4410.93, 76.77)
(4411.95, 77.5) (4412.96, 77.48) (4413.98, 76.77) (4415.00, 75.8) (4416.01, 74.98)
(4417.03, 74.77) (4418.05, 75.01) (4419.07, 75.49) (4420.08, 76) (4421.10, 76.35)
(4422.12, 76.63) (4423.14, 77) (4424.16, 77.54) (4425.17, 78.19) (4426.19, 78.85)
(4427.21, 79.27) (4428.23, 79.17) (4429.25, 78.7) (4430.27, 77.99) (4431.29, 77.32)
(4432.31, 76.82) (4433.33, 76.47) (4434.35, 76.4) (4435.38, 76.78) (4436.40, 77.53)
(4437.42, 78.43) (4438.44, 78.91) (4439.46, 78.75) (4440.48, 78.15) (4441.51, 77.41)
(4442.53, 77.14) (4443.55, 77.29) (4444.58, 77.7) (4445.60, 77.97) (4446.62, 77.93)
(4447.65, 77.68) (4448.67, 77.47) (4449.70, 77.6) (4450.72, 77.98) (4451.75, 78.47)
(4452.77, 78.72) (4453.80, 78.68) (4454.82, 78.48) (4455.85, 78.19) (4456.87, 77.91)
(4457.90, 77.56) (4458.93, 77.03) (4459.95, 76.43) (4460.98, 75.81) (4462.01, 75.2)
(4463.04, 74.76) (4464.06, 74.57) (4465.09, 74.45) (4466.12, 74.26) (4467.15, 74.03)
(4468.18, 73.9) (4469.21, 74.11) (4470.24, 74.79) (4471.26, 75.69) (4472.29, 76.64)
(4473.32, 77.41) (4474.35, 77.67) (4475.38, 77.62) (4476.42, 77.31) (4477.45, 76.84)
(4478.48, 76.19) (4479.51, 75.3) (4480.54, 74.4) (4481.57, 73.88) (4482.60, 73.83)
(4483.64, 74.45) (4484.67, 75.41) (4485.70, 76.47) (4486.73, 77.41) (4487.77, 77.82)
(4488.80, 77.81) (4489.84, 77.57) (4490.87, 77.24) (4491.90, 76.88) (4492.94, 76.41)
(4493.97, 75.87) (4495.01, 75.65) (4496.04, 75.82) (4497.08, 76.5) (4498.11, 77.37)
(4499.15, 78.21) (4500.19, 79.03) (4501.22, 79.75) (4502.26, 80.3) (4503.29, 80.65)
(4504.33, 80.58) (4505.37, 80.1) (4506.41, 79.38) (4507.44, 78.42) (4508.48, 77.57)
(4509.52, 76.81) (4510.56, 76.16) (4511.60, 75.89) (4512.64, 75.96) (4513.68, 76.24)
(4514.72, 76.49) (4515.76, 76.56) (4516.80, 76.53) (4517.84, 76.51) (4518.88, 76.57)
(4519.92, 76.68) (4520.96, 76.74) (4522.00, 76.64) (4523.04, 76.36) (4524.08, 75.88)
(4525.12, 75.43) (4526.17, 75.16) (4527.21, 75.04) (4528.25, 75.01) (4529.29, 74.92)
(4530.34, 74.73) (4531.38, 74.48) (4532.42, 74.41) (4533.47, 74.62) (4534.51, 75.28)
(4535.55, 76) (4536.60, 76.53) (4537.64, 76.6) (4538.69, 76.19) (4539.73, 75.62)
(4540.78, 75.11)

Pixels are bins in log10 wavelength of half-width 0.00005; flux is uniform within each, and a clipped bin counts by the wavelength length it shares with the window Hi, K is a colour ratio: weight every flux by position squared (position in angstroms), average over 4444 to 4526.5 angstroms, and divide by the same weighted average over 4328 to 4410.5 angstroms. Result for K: 1.06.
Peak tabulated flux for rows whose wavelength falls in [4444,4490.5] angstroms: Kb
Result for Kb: 78.72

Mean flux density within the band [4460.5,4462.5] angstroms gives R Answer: 75.4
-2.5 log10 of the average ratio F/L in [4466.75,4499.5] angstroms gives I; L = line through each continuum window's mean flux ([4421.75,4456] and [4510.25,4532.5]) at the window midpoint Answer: 0.01 mag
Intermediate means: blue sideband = 77.9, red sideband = 75.9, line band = 76.1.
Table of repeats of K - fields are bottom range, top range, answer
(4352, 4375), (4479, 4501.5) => 1.03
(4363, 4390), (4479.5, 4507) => 1.06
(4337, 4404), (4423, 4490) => 1.03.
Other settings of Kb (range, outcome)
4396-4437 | 80.35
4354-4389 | 81.49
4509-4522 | 76.81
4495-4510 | 80.65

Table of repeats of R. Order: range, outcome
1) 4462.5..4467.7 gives 74.4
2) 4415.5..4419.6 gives 75.2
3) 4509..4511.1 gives 76.3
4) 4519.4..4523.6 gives 76.7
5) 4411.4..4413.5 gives 77.4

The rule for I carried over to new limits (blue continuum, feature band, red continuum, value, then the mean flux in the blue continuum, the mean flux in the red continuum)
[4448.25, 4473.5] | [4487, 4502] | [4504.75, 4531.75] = -0.013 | 76.4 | 76.4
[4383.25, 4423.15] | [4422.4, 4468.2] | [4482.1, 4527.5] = -0.011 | 76.1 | 77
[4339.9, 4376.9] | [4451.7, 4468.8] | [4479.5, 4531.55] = 0.011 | 77.9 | 76.7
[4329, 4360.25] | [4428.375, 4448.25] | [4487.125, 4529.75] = -0.015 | 76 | 77.1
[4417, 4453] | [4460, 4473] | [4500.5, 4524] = 0.037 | 77.5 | 77.6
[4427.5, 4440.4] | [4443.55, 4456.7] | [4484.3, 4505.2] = -0.004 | 77.8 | 77.7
